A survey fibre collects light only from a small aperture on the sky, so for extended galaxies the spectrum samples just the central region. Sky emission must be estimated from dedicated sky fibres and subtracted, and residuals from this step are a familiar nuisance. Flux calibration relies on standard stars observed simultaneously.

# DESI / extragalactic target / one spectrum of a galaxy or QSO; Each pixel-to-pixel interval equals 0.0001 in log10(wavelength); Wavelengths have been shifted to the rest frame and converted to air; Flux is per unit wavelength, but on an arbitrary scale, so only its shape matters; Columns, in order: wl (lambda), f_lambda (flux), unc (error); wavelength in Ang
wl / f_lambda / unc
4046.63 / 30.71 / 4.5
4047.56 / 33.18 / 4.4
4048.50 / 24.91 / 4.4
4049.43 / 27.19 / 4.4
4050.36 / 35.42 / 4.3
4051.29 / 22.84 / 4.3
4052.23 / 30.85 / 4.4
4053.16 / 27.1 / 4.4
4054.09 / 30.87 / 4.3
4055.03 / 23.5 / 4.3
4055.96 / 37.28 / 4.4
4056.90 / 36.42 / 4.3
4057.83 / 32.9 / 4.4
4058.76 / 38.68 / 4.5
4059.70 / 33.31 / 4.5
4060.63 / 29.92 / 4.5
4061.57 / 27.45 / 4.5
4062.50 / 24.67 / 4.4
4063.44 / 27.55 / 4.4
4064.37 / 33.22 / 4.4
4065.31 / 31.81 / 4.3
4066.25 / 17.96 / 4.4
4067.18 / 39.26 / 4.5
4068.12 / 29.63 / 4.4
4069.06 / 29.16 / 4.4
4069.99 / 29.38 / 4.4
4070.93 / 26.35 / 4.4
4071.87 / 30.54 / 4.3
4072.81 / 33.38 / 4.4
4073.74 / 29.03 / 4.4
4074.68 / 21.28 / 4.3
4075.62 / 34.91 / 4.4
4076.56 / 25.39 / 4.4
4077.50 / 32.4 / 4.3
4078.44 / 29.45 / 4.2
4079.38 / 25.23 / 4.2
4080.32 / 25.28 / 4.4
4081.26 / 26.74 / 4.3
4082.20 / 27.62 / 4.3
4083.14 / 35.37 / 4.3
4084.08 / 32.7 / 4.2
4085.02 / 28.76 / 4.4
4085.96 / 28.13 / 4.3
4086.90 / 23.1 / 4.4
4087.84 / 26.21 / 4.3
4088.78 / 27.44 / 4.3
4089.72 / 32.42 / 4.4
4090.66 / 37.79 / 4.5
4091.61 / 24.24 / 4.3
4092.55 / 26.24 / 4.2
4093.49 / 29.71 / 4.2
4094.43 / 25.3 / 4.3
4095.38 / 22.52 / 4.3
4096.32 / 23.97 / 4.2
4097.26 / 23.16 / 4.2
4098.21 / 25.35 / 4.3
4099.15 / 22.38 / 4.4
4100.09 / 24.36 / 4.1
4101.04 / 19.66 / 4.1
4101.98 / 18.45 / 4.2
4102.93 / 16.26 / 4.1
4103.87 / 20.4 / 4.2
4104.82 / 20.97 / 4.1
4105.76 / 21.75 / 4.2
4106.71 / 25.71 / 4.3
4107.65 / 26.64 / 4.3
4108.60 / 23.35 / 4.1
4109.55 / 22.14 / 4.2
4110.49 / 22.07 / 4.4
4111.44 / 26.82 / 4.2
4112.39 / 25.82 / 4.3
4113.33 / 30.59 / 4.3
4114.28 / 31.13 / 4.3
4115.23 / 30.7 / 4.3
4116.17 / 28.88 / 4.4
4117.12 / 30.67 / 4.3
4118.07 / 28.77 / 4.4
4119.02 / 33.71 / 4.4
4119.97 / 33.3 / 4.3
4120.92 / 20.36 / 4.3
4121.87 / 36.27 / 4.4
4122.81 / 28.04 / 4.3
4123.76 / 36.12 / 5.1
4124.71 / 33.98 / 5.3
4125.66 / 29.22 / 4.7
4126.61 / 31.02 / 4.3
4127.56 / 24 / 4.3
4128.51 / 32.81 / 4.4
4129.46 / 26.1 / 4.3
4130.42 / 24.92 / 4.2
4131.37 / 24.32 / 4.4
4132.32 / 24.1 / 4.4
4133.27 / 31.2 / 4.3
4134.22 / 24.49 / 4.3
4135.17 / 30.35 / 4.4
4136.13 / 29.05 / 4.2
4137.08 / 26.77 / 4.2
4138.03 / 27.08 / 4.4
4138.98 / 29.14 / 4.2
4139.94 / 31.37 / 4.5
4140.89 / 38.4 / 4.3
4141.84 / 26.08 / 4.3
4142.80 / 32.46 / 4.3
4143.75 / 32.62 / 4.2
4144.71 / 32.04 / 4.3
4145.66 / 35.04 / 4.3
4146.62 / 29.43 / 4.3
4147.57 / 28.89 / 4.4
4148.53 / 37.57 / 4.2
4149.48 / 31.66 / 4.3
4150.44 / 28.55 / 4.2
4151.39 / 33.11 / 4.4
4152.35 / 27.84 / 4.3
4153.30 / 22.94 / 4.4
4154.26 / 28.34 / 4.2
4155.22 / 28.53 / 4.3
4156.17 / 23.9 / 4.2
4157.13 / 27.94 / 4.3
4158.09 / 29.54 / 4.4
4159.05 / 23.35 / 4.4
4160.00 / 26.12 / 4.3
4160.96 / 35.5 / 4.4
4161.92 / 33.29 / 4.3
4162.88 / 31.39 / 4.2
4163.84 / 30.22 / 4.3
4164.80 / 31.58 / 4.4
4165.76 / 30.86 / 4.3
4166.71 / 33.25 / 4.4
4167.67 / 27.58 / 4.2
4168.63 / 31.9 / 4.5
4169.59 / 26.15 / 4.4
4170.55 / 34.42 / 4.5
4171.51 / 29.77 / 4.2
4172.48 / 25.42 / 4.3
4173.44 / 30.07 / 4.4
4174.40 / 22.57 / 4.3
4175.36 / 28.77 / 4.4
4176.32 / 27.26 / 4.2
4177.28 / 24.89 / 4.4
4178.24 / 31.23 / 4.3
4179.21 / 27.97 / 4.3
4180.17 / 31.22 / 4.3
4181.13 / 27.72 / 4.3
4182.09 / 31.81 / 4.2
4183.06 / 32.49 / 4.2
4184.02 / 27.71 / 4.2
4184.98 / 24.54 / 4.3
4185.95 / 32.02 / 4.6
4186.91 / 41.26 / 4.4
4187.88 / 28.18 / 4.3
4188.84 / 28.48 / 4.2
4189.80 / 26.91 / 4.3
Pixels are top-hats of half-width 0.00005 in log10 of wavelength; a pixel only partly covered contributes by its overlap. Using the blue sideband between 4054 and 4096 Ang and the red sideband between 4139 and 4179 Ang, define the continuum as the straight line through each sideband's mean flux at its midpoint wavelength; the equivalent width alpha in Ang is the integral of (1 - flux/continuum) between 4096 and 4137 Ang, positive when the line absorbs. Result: 4.1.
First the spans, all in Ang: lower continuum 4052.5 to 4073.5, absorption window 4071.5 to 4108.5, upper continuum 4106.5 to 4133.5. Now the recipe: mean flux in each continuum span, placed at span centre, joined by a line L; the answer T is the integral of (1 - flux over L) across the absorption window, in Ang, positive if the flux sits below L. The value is 3.94 Ang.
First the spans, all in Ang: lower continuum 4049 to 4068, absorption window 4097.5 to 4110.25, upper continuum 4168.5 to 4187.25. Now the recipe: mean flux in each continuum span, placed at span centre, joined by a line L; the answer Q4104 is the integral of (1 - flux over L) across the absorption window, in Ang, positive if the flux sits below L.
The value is 3.3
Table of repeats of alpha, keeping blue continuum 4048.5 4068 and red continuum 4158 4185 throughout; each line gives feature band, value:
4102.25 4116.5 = 2.4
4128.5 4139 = 0.9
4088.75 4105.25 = 3.1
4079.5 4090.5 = 0.5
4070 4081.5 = 0.7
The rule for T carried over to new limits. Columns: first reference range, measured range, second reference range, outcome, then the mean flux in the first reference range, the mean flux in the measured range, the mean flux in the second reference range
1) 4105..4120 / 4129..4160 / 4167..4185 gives -1.0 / 27.3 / 28.9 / 28.8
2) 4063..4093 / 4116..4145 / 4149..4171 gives -0.3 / 29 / 29.6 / 29.5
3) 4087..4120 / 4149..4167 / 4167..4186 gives -0.8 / 25.8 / 29.3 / 28.7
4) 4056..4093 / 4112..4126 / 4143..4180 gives -0.5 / 29.6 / 30.6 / 29.5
